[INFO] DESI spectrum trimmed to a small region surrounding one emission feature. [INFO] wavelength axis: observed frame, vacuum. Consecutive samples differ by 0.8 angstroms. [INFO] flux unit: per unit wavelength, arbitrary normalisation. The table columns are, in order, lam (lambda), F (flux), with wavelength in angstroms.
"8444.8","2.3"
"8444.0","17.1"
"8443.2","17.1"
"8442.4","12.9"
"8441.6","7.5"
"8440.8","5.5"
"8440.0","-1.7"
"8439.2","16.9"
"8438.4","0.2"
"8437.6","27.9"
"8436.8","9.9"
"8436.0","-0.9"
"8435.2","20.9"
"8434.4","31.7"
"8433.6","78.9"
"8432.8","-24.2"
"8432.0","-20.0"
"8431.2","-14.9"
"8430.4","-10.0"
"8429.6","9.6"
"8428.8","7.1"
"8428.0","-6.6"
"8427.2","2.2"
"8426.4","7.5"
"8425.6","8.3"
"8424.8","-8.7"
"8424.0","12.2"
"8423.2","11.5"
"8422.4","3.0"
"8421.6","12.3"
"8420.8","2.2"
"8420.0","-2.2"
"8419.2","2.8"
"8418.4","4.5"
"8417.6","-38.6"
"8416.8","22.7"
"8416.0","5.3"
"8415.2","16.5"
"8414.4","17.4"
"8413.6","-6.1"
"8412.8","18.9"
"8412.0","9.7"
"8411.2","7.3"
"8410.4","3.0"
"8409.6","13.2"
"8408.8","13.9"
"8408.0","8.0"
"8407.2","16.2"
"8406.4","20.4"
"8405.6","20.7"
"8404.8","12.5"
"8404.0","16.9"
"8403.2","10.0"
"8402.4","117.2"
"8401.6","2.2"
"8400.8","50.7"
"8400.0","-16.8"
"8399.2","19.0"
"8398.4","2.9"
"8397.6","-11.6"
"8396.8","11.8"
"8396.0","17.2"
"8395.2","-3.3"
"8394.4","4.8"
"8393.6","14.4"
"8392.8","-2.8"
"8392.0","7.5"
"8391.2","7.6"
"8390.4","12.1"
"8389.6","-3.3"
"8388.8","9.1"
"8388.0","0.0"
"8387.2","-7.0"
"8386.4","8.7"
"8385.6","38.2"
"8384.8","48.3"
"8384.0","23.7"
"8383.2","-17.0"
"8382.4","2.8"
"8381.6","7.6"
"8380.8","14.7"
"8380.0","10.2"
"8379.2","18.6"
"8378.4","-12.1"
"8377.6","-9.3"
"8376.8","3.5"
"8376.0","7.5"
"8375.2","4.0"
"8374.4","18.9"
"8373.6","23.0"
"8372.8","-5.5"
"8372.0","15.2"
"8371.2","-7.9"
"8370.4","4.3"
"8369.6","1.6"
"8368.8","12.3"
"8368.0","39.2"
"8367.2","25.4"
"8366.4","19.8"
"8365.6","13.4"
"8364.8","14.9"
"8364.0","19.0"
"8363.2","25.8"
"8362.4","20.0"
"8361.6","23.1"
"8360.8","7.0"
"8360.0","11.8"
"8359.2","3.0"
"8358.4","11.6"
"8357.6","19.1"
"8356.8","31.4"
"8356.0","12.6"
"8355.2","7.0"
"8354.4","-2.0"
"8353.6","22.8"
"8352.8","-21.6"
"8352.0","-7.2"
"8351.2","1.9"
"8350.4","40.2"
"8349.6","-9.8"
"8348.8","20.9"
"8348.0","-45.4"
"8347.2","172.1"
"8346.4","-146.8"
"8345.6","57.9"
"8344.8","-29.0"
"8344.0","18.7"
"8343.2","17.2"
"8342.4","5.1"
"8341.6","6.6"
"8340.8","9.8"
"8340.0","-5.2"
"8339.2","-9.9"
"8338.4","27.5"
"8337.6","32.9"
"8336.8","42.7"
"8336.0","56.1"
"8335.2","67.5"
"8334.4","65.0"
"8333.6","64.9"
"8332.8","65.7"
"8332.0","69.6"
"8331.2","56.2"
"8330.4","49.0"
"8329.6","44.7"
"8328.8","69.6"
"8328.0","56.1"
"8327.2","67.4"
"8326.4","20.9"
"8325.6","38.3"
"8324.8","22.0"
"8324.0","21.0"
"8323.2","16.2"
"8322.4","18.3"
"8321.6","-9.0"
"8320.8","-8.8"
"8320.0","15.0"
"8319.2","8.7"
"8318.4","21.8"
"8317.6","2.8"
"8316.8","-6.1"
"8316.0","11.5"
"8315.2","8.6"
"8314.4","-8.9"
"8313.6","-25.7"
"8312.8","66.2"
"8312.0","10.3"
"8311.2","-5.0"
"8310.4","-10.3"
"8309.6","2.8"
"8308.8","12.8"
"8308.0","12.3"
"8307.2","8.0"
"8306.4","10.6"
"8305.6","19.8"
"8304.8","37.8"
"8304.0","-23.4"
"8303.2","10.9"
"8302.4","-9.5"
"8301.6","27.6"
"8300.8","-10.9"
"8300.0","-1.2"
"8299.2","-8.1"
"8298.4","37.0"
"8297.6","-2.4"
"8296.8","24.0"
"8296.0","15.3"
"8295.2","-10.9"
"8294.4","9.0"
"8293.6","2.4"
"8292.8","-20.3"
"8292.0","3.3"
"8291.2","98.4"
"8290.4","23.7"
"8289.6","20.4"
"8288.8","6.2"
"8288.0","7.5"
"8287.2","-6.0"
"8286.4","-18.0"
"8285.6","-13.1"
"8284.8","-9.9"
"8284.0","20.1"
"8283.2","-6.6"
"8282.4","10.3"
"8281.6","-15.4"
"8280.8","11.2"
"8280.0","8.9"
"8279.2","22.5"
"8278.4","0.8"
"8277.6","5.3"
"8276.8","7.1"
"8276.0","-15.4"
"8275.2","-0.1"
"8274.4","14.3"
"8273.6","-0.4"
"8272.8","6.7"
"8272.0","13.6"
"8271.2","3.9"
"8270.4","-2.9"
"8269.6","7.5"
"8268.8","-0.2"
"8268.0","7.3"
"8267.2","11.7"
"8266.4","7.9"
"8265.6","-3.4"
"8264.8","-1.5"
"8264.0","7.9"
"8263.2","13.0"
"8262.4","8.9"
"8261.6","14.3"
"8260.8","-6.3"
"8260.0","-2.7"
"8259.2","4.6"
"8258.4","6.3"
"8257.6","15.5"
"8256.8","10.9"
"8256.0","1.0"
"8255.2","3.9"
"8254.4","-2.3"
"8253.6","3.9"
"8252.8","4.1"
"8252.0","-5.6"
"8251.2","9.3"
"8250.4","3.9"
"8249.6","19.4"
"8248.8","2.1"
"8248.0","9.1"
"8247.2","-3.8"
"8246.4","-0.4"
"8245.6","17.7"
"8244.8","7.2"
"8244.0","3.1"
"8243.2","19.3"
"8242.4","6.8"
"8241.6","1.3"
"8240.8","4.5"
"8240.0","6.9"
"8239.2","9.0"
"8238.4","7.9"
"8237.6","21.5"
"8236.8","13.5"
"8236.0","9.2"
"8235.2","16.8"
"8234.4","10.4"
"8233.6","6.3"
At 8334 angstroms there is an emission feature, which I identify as [O II]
